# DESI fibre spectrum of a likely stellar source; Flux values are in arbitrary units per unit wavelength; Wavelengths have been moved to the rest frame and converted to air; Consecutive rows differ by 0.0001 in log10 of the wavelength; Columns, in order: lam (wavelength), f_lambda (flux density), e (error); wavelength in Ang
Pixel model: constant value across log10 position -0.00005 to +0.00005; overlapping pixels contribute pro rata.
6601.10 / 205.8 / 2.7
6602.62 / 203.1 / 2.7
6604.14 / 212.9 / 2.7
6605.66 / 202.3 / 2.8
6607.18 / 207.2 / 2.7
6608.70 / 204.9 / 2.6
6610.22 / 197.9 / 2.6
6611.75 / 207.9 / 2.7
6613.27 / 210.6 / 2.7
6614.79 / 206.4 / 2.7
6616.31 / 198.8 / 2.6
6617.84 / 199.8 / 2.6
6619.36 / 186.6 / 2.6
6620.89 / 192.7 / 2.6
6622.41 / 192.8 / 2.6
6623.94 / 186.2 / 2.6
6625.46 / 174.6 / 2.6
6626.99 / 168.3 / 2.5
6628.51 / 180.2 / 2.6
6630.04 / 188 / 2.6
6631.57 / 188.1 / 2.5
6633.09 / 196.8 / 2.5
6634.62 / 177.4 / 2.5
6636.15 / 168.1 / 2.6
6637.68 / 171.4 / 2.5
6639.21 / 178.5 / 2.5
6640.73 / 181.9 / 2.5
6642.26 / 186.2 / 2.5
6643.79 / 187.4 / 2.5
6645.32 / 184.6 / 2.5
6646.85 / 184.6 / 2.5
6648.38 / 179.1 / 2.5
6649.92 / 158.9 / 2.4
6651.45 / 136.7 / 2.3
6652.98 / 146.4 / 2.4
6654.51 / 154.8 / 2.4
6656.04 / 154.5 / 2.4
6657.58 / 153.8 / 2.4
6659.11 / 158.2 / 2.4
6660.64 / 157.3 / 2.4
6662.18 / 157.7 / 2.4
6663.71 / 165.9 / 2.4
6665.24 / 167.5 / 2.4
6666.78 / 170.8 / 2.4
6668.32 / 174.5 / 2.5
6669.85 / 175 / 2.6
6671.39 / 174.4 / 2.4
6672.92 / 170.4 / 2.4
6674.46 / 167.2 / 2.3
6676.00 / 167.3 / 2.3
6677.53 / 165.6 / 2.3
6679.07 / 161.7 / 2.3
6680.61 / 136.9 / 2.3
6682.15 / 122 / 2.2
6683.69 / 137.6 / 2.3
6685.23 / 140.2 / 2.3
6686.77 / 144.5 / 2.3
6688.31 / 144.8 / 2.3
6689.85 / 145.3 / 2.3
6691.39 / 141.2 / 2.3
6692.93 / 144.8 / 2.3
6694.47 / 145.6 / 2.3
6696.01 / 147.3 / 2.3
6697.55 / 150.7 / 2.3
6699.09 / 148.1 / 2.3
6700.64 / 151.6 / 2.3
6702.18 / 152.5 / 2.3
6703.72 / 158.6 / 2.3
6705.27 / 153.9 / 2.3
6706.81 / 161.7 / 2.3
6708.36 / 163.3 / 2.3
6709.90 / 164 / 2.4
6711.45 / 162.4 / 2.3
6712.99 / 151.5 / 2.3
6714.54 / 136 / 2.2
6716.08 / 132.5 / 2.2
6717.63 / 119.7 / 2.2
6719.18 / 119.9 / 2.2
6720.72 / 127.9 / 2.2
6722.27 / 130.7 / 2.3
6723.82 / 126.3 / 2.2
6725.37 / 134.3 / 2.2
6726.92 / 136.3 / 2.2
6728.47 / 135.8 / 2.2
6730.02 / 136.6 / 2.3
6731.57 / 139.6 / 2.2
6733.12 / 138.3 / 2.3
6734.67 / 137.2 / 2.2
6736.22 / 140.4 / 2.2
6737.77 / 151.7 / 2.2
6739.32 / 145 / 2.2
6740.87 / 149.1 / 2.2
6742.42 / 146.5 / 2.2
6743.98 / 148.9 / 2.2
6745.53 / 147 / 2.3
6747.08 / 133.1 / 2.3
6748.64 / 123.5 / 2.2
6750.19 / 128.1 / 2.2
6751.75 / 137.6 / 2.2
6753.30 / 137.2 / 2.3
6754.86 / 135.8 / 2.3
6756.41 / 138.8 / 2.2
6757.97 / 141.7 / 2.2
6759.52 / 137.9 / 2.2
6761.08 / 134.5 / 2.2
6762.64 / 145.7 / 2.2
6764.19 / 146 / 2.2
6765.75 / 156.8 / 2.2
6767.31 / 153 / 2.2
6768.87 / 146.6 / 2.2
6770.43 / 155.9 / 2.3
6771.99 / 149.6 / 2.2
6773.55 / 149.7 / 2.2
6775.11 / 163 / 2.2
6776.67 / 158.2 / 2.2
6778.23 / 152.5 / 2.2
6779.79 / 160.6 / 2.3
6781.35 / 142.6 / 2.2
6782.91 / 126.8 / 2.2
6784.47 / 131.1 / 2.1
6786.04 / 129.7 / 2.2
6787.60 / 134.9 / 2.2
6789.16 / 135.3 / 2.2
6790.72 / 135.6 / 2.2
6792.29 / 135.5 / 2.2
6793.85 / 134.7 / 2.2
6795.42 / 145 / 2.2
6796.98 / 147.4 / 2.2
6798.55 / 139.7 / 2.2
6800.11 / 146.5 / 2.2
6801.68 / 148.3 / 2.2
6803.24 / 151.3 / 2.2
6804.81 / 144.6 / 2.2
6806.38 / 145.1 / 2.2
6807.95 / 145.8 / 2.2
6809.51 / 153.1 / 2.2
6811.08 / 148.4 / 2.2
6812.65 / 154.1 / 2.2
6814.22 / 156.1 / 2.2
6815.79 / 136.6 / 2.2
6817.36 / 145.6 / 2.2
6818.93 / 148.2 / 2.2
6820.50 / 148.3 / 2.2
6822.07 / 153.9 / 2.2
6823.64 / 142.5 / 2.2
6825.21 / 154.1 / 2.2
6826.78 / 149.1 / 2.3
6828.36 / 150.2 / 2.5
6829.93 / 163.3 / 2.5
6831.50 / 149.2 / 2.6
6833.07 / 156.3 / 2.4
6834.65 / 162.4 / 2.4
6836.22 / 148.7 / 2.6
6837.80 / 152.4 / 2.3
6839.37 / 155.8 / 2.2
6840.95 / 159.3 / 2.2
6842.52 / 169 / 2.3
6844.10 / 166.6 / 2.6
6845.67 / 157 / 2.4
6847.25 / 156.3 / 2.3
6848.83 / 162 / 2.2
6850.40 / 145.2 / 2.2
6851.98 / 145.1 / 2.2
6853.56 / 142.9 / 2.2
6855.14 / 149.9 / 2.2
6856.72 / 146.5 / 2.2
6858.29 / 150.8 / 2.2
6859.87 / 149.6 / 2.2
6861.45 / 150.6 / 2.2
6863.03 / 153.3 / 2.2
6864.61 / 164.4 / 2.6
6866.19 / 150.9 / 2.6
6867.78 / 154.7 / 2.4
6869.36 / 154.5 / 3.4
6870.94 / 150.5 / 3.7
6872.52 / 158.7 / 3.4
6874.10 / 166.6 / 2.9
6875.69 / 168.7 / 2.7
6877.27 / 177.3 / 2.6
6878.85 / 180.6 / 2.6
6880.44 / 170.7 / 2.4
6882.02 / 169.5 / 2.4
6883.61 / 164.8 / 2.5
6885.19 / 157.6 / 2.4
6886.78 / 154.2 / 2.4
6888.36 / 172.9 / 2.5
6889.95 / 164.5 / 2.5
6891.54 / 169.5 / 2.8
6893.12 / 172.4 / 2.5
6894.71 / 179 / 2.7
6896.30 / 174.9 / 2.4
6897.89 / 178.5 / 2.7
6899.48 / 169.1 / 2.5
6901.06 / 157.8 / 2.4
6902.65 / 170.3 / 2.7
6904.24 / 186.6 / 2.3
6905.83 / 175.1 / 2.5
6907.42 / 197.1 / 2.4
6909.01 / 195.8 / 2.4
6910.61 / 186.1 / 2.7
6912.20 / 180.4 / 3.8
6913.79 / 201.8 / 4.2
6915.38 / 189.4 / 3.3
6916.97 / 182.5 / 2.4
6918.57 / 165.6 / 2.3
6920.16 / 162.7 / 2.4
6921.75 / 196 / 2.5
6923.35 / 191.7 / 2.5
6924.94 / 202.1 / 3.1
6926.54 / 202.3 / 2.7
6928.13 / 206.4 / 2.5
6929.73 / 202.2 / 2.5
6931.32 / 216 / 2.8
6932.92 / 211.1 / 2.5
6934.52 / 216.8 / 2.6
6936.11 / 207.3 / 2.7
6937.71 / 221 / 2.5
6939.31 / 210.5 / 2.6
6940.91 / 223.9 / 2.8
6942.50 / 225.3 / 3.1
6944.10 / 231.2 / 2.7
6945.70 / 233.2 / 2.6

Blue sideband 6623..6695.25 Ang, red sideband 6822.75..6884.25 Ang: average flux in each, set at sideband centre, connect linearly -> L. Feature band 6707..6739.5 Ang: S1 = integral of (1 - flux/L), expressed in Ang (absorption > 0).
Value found 4.4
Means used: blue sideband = 164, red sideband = 157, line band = 140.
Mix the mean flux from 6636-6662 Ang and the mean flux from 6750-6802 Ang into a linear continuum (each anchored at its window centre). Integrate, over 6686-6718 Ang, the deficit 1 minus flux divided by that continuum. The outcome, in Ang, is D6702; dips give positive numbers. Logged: 1.64 Ang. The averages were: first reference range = 167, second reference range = 143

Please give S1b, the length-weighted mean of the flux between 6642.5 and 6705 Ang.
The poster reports 157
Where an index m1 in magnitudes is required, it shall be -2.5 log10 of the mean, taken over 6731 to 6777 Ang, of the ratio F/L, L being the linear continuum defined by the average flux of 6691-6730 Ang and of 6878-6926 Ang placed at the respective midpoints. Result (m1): 0.056 mag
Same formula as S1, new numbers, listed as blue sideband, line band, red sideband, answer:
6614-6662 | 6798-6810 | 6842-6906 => 1.4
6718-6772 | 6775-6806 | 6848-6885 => 0.8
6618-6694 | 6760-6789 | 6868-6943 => 4.7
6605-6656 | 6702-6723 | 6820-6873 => 3.3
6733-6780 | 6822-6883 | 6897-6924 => 4.0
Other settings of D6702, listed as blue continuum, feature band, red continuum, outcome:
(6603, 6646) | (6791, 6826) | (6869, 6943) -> 7.5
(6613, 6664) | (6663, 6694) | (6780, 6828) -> 2.4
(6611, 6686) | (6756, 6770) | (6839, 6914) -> 2.0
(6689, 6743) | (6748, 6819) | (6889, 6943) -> 7.0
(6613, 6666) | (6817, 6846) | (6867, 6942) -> 4.2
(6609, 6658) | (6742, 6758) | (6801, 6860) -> 2.5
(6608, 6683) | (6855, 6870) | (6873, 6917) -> 1.9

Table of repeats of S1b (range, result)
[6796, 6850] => 152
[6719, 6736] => 134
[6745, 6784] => 144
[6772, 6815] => 145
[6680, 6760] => 142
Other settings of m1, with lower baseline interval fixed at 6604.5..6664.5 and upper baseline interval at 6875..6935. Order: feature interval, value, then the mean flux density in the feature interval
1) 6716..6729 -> 0.37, 129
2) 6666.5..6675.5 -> 0.05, 172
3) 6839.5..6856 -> 0.17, 155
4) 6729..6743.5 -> 0.26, 143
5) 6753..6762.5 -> 0.29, 138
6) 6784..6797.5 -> 0.31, 136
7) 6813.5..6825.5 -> 0.22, 148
